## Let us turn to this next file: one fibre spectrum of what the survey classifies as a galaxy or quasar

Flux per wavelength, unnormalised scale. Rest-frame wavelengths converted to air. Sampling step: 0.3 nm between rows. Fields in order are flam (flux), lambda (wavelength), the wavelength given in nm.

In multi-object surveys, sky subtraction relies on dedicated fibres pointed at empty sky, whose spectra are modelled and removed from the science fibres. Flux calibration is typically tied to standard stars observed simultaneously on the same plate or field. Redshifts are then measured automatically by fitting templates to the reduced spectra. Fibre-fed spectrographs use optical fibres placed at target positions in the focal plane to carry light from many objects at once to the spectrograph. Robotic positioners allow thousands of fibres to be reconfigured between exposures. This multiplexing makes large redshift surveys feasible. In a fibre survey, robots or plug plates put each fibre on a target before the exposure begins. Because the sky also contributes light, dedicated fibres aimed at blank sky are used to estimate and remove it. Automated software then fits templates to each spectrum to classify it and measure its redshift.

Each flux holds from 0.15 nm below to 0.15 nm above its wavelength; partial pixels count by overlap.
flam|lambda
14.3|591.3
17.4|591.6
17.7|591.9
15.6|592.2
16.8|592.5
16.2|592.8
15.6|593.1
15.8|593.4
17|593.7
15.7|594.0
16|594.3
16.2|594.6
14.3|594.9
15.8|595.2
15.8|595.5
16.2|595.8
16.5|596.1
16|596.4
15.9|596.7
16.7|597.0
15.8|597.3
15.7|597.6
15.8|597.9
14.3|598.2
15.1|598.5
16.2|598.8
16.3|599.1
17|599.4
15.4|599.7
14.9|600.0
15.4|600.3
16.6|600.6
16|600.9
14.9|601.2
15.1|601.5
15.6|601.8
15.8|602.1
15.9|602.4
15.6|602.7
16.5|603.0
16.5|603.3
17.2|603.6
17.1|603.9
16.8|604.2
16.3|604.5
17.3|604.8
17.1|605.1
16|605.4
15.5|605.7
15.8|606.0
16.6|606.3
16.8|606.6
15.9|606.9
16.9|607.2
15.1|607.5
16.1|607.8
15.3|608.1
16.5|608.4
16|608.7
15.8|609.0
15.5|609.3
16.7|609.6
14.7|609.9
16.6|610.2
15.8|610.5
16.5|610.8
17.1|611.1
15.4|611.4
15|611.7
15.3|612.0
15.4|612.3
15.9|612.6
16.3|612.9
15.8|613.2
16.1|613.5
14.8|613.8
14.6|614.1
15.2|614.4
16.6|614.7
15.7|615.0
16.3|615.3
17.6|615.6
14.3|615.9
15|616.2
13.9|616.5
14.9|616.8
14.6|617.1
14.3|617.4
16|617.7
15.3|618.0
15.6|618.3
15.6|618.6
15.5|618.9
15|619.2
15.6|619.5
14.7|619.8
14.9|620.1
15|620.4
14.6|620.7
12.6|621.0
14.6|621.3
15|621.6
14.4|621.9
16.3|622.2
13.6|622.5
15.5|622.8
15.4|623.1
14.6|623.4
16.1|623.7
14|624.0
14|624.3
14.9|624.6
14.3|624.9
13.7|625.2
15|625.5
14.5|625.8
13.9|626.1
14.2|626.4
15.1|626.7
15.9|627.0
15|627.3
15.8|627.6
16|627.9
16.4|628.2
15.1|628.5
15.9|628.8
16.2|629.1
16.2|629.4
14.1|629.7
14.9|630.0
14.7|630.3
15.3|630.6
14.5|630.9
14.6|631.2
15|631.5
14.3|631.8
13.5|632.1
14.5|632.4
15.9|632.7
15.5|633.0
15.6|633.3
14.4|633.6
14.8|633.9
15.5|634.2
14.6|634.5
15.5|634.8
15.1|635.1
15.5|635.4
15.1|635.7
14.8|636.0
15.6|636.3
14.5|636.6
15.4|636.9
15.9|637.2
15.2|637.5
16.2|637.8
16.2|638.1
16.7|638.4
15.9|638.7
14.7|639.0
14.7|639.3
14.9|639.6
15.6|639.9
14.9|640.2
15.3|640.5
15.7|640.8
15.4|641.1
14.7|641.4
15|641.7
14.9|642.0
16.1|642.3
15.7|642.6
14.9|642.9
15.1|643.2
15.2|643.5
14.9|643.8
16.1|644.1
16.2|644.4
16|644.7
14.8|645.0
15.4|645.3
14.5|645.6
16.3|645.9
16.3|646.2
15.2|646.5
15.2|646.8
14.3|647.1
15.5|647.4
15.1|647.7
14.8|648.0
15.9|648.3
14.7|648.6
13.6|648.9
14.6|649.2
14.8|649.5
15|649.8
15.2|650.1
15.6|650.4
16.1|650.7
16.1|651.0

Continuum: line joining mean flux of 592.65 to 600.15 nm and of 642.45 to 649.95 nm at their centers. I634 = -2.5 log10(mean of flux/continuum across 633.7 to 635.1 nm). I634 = 0.02 mag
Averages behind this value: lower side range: 15.8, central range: 15.1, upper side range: 15.2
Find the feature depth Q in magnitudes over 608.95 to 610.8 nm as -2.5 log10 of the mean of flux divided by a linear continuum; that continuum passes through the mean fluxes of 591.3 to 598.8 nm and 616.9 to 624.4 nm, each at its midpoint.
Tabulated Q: -0.04 mag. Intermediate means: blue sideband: 16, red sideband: 14.9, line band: 15.9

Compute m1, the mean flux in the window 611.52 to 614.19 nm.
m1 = 15.5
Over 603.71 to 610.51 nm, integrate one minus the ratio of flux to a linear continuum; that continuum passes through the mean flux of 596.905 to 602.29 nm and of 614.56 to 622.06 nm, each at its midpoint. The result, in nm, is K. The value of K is -0.33 nm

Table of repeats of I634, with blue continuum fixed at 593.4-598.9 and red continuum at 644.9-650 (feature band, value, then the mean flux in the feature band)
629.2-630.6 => 0.02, 15.1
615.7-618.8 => 0.04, 15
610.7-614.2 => -0.01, 15.7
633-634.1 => 0.02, 15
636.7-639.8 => -0.03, 15.6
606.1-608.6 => -0.03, 16.1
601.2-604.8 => -0.03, 16.2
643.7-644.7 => -0.05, 15.8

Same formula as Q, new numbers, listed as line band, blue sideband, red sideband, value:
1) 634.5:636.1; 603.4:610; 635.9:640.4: 0.024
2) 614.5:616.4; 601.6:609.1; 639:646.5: 0.010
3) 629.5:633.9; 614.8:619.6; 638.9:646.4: 0.039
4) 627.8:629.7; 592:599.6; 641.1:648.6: -0.020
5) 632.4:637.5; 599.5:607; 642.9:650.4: 0.017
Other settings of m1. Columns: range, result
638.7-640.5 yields 15.1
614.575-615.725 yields 16.5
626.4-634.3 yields 15.2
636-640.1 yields 15.5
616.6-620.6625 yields 15.1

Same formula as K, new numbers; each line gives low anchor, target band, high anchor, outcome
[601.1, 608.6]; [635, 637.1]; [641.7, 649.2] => 0.042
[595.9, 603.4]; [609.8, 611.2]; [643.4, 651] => -0.041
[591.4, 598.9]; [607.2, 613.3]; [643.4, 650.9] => -0.034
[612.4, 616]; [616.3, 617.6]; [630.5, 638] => 0.098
